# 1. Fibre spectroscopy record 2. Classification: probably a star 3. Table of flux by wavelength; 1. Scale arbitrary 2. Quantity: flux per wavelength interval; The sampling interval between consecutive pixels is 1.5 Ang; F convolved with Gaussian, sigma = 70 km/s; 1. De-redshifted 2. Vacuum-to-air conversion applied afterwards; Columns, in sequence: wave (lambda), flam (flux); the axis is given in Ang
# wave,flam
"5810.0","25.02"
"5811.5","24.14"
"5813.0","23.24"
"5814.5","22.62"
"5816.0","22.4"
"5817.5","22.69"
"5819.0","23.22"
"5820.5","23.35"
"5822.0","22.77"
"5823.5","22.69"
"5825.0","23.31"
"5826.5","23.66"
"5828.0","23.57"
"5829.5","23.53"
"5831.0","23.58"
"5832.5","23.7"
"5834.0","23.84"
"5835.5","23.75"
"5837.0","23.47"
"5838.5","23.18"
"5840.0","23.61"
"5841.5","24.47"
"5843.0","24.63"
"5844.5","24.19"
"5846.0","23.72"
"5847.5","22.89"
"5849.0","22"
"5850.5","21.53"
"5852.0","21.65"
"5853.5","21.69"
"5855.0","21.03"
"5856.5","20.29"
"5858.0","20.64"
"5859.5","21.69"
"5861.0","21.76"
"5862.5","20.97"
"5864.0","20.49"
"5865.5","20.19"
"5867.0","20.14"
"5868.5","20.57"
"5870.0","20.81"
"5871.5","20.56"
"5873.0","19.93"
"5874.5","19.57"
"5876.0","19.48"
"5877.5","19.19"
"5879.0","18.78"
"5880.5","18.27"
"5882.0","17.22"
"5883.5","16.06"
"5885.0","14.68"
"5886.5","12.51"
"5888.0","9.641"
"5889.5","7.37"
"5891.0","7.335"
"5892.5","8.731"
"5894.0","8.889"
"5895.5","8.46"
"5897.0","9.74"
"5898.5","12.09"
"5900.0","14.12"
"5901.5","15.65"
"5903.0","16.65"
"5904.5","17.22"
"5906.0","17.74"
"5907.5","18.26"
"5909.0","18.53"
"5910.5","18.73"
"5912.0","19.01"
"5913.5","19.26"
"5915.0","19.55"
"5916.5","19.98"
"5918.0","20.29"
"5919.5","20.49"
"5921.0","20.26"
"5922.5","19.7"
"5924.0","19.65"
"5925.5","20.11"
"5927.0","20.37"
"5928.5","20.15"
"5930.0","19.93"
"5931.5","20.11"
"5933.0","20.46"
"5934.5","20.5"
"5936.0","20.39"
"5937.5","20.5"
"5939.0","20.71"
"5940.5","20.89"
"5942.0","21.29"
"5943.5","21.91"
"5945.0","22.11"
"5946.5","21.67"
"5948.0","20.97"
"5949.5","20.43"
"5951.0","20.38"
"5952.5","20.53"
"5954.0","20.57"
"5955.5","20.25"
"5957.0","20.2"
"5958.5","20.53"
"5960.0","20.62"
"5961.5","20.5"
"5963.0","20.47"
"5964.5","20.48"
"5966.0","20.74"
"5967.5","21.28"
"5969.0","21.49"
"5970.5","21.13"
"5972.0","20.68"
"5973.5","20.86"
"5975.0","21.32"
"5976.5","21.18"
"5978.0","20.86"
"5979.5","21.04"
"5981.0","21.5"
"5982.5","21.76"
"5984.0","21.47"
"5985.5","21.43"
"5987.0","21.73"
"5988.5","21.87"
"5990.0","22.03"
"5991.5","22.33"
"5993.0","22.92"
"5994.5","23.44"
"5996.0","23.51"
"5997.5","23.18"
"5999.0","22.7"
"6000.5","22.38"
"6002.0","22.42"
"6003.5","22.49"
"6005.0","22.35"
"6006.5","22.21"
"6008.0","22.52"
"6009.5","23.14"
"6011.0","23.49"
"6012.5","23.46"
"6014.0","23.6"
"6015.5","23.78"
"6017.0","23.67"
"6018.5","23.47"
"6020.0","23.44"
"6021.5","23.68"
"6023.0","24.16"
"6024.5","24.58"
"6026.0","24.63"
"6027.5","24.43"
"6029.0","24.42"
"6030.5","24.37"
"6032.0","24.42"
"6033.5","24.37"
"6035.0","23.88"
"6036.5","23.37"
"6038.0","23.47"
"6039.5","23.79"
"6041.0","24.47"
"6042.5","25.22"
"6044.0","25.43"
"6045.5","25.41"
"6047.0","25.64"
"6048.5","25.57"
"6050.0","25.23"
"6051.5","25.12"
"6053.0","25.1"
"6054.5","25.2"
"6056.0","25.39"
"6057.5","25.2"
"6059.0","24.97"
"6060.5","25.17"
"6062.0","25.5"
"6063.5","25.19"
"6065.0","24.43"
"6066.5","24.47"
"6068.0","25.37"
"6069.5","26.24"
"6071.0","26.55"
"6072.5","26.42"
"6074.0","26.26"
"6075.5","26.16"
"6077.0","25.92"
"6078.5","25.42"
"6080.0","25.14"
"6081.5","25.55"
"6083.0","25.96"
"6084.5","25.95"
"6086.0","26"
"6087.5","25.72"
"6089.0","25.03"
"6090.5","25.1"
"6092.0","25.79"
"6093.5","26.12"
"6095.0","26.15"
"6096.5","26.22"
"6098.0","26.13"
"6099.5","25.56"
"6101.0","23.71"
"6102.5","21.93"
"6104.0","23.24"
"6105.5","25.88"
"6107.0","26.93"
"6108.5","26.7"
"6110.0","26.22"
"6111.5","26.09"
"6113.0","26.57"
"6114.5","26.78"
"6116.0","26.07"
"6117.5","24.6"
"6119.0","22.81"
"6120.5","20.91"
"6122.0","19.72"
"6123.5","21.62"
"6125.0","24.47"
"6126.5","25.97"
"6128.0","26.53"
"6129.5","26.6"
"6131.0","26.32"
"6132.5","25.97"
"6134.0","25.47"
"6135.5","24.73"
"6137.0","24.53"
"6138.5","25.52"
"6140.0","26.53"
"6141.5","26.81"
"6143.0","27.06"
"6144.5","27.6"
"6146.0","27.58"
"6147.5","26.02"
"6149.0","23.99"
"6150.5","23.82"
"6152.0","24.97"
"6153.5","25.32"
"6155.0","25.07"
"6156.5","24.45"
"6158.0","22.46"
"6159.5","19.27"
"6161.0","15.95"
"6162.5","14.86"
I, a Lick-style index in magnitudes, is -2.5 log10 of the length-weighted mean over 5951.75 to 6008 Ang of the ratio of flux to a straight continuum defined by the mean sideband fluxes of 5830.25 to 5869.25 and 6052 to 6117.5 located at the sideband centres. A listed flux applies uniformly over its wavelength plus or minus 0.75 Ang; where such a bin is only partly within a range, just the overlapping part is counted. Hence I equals 0.12 mag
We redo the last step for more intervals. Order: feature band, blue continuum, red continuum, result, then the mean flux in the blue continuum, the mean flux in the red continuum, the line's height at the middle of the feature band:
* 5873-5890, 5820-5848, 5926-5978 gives 0.37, 23.6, 20.8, 22.4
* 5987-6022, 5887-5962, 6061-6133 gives -0.07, 18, 25.3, 21.4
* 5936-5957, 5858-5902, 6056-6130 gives -0.11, 16.1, 25.2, 19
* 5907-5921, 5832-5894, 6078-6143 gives 0.07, 19.5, 25.3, 20.7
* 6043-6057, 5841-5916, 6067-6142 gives -0.08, 18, 25.4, 23.6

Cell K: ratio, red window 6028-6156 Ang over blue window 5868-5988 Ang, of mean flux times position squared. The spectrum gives 1.42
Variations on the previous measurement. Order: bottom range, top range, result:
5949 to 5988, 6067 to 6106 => 1.27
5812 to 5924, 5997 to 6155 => 1.37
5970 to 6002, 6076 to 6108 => 1.20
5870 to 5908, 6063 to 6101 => 1.85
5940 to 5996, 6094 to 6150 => 1.25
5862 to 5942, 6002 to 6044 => 1.41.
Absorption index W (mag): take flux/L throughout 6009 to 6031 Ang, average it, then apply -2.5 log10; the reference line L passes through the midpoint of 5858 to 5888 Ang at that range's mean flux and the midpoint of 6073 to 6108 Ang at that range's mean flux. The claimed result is -0.02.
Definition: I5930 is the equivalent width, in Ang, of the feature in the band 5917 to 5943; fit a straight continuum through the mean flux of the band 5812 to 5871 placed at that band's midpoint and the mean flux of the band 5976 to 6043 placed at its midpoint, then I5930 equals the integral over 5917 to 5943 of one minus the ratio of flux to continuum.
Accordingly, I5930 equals 2.8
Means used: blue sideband 22.5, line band 20.4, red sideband 23.1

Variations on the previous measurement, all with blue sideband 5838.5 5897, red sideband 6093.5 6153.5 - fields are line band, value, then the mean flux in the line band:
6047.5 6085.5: -2.8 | 25.5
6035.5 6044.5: -0.5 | 24.2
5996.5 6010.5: -0.3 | 22.6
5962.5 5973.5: 0.1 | 20.9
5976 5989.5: 0.1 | 21.4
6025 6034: -0.7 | 24.4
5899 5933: 1.6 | 18.9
